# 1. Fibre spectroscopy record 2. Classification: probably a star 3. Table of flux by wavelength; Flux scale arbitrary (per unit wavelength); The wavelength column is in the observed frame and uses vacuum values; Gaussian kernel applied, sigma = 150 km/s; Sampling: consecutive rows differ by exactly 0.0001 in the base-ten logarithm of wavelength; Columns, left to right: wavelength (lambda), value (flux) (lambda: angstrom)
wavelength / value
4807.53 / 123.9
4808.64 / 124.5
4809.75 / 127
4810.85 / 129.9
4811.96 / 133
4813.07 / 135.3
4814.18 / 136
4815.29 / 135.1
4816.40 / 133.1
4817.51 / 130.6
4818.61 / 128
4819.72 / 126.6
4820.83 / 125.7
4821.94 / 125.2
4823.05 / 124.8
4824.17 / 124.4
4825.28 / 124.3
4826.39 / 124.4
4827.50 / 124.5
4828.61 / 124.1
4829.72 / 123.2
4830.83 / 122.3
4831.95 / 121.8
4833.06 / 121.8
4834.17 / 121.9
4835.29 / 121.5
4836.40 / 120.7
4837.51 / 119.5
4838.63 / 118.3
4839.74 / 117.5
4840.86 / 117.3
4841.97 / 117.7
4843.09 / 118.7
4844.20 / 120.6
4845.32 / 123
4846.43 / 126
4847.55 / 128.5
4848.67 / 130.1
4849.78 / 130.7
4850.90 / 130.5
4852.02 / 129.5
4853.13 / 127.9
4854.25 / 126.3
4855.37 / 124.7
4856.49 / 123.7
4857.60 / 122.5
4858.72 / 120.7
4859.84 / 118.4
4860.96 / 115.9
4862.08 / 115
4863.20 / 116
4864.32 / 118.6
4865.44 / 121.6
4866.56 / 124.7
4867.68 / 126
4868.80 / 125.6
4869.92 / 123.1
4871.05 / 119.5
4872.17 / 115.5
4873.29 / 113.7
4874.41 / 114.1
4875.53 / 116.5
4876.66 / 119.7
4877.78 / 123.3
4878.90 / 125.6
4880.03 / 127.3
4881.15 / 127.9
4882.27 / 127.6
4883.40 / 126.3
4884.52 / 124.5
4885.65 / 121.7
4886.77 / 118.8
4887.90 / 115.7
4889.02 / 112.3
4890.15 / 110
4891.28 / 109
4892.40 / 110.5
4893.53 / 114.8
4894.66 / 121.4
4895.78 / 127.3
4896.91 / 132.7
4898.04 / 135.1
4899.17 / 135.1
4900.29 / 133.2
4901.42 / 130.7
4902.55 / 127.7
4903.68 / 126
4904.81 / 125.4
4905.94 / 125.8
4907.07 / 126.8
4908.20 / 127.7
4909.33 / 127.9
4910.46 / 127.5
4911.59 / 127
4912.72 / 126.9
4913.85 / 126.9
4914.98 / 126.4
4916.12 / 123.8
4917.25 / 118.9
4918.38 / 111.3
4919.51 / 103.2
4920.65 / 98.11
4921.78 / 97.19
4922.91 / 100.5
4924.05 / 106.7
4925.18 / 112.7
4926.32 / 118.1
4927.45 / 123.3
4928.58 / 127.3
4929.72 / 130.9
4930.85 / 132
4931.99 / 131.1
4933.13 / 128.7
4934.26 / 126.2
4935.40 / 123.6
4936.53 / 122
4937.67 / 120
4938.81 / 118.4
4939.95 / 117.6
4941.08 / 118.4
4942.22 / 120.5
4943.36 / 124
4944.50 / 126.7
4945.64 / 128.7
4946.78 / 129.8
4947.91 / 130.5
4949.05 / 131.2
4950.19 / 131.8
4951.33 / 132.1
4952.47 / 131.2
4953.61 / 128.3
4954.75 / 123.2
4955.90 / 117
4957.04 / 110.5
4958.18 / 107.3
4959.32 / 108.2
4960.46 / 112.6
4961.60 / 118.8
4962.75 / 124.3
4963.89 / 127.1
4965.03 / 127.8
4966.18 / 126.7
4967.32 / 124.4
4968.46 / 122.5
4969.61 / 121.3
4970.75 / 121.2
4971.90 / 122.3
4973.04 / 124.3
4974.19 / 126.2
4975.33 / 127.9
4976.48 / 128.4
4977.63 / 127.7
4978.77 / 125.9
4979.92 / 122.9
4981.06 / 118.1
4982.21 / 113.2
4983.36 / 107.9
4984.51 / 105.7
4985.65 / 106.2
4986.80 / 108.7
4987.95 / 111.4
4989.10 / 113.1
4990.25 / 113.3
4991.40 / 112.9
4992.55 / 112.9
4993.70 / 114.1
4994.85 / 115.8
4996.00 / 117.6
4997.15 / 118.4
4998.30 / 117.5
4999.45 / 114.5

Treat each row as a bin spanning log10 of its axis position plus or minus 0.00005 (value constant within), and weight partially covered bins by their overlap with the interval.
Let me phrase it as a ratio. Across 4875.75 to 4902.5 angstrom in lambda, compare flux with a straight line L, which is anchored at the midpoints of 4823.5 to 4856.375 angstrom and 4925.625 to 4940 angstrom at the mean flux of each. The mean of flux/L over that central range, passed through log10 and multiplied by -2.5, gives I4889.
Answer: 0.01 mag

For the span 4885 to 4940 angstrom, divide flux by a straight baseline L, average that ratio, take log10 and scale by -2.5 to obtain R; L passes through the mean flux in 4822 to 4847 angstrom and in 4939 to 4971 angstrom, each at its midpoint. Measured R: 0.01 mag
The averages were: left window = 122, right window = 123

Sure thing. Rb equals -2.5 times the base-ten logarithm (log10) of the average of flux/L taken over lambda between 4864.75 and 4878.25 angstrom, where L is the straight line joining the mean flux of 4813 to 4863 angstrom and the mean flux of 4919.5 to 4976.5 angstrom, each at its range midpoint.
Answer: 0.03 mag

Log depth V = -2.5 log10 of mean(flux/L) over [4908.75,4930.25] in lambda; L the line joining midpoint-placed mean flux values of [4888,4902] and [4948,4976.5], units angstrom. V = 0.05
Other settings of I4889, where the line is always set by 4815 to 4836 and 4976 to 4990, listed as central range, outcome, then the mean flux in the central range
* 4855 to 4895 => 0.023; 120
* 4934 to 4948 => -0.046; 123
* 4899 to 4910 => -0.070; 128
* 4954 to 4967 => -0.016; 119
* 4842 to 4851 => -0.011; 125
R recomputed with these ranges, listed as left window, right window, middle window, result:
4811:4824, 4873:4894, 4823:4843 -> 0.052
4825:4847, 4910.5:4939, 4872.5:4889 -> -0.008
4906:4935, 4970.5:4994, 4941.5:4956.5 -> -0.072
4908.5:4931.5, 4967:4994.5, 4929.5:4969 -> -0.050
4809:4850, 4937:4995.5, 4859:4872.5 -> 0.034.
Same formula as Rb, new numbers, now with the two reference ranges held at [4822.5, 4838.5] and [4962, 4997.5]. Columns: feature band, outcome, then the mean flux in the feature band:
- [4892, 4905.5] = -0.051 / 127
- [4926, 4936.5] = -0.059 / 127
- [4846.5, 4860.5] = -0.035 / 126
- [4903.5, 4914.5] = -0.054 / 127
